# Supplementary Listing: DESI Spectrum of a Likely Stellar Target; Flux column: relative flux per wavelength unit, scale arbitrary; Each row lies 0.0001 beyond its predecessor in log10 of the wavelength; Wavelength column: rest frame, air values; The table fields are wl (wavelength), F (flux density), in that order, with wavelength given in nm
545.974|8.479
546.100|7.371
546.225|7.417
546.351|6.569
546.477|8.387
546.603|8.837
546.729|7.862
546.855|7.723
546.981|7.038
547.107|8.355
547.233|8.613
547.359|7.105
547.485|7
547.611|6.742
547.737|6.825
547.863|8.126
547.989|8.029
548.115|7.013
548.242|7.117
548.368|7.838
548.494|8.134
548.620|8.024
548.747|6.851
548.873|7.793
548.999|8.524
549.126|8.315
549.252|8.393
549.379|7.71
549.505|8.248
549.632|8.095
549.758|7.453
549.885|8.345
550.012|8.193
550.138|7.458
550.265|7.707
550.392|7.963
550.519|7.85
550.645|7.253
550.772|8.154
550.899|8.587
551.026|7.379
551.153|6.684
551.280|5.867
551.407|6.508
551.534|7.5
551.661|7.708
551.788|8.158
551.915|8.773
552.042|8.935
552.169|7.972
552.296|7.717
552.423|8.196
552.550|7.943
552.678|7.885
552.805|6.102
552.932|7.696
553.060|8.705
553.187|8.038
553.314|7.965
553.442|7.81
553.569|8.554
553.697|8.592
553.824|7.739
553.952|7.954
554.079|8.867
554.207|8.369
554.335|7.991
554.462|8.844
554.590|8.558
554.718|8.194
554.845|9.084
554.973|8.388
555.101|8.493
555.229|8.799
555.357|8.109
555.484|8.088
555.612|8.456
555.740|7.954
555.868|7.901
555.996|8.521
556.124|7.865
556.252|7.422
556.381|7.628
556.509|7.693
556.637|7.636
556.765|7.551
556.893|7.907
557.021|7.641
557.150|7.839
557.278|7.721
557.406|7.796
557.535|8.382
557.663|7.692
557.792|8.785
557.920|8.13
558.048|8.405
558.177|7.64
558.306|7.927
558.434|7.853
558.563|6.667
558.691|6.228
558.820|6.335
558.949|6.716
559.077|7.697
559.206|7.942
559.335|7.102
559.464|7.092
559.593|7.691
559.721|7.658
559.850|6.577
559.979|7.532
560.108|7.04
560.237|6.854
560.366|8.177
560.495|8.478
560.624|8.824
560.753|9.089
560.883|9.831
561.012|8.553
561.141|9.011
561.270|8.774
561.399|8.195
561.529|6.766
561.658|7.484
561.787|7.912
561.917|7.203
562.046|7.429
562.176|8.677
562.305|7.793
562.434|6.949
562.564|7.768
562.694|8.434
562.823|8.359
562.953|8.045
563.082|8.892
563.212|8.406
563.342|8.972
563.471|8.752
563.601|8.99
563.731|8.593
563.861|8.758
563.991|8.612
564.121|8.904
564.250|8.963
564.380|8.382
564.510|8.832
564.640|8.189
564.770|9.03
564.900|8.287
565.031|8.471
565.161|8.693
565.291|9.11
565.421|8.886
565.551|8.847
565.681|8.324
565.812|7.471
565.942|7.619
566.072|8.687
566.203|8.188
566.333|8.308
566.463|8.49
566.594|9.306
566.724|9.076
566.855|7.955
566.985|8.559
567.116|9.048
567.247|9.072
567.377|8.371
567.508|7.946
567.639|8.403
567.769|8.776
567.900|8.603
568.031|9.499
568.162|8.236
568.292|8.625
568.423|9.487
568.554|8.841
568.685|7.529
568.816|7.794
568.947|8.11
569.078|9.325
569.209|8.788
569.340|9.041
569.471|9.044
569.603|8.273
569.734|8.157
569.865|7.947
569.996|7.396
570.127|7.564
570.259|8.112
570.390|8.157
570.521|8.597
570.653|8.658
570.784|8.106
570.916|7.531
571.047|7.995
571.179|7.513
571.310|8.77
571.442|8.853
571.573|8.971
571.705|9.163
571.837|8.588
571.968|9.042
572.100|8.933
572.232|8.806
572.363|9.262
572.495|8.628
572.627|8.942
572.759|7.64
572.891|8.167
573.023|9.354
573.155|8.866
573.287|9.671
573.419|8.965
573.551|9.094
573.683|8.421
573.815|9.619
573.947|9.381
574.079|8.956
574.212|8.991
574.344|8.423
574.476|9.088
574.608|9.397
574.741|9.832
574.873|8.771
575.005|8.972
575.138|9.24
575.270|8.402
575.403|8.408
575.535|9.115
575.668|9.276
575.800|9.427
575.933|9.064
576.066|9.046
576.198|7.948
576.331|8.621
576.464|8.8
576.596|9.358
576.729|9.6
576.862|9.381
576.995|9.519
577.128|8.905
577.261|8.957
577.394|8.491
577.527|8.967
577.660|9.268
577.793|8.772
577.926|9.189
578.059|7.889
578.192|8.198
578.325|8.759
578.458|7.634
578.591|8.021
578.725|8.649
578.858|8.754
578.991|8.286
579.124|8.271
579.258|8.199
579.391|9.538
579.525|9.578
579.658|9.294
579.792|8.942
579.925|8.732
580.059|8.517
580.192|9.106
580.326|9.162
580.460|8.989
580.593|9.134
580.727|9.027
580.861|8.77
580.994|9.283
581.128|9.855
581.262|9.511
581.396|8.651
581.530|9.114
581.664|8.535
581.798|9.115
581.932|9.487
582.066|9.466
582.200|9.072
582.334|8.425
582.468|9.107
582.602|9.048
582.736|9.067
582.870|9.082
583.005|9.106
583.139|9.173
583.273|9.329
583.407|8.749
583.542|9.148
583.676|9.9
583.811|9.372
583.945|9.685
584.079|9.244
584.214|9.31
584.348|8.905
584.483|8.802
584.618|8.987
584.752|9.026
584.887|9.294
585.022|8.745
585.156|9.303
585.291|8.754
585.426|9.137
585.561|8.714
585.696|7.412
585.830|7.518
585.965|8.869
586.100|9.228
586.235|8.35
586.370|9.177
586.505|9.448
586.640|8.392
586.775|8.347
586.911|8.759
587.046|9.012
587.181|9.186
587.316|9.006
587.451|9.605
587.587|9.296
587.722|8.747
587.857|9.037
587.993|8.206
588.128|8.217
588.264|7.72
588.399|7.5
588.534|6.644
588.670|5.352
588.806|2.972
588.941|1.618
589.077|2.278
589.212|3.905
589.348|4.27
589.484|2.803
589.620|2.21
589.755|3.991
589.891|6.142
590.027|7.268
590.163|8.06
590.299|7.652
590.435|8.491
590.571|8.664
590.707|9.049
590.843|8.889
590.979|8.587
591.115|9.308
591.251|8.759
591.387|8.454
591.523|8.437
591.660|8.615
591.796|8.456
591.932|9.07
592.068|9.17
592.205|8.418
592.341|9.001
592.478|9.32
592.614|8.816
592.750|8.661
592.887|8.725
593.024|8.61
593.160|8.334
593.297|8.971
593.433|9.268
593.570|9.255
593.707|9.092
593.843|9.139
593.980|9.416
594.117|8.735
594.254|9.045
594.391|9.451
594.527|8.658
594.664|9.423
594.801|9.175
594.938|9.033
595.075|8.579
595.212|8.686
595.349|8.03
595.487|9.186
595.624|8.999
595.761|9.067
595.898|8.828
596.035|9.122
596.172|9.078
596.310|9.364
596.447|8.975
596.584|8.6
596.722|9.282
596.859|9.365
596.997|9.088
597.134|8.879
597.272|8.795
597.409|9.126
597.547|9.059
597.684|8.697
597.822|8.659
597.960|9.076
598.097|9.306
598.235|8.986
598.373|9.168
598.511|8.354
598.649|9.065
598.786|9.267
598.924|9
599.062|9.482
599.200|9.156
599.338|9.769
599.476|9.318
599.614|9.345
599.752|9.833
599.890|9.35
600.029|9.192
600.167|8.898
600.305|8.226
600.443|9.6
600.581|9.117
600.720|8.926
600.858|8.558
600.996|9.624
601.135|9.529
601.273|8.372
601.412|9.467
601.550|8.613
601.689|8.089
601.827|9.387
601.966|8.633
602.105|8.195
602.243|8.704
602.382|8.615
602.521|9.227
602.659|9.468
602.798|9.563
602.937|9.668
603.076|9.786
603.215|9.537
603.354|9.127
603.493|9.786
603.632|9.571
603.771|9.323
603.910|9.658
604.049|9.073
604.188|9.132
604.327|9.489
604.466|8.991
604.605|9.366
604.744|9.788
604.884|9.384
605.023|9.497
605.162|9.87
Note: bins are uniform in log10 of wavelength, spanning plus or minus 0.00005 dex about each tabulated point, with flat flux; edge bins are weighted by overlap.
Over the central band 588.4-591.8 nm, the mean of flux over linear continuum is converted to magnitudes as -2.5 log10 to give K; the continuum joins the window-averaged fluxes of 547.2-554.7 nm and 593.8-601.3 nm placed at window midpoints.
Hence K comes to 0.35 mag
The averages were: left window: 7.84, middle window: 6.42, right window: 9.06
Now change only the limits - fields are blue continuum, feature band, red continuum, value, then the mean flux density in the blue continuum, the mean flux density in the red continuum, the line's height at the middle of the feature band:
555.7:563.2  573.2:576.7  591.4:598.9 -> -0.09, 7.83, 8.94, 8.31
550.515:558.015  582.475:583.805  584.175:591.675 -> -0.18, 7.98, 7.71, 7.75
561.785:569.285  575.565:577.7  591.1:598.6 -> -0.05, 8.48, 8.93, 8.65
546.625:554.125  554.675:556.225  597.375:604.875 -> -0.05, 7.8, 9.16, 7.93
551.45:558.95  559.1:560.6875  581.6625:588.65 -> 0.07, 7.97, 8.84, 8.11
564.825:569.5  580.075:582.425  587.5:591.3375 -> -0.23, 8.58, 6.65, 7.36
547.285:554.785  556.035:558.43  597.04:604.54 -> 0.02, 7.83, 9.13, 8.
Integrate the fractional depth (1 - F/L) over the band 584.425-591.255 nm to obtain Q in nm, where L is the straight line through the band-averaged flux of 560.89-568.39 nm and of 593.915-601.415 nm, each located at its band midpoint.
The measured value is 0.97 nm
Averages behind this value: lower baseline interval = 8.45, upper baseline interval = 9.06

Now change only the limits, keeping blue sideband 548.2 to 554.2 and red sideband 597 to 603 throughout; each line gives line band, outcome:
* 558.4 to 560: 0.183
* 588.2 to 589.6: 0.696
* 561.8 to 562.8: 0.043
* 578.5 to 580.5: -0.054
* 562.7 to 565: -0.131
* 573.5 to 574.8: -0.107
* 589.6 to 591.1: 0.239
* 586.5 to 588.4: 0.007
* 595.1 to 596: 0.015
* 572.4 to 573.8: -0.069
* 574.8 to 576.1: -0.080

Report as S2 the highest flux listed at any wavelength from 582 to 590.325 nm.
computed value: 9.9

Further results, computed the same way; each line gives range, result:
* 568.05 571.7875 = 9.487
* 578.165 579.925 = 9.578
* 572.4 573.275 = 9.354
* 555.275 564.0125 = 9.831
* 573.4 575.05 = 9.832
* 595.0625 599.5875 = 9.769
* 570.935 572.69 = 9.262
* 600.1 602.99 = 9.668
